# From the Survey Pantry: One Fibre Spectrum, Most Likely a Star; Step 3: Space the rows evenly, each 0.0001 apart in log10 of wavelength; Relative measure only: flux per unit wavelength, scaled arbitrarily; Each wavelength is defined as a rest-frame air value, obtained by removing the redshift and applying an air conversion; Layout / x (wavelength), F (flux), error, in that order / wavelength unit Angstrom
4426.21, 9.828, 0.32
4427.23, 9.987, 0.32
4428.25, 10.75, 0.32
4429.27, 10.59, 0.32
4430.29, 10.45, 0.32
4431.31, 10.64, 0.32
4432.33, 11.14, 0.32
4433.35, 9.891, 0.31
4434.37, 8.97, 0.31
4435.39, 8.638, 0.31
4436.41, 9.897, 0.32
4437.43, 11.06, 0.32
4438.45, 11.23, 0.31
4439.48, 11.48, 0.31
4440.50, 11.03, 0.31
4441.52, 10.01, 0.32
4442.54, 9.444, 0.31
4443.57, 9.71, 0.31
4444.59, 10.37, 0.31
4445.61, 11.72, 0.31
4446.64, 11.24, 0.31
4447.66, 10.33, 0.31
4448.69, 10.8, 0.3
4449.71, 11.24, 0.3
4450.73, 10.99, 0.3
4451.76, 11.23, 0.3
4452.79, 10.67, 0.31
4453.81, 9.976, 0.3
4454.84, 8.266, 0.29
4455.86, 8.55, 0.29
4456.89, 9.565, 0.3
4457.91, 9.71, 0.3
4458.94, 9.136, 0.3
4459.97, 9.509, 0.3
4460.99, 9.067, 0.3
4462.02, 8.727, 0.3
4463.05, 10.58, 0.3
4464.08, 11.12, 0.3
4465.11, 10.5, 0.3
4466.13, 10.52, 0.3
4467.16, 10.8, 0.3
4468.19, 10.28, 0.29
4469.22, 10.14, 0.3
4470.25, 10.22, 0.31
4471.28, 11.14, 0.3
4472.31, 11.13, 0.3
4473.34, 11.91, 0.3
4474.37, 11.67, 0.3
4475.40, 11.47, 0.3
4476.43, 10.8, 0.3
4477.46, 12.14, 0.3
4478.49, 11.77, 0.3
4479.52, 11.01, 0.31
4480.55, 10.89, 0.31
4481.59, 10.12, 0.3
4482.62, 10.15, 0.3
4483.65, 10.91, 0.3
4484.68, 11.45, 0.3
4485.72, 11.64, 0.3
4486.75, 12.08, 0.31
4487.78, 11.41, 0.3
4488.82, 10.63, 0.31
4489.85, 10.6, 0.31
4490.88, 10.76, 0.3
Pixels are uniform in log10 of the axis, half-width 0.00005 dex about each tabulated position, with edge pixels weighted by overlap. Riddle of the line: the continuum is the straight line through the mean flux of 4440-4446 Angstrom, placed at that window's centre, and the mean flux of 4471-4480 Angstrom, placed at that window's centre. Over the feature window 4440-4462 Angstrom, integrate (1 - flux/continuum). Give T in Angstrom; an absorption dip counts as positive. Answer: 1.1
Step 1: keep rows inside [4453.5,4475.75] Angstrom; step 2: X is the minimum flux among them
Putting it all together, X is 8.266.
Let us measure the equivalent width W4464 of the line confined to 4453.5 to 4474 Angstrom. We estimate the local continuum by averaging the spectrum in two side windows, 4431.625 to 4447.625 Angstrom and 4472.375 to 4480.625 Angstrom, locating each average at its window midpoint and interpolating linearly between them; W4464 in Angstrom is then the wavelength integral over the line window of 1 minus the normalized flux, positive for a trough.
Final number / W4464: 2.0 Angstrom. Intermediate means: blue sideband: 10.4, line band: 10.1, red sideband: 11.5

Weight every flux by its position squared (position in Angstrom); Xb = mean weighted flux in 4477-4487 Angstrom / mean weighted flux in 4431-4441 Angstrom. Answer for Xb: 1.1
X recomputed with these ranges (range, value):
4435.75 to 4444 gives 9.444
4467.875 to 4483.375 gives 10.12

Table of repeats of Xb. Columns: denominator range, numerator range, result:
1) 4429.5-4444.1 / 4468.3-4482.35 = 1.10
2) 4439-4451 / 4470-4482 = 1.06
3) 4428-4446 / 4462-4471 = 1.02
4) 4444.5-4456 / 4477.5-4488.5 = 1.08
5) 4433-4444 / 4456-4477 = 1.04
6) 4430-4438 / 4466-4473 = 1.07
